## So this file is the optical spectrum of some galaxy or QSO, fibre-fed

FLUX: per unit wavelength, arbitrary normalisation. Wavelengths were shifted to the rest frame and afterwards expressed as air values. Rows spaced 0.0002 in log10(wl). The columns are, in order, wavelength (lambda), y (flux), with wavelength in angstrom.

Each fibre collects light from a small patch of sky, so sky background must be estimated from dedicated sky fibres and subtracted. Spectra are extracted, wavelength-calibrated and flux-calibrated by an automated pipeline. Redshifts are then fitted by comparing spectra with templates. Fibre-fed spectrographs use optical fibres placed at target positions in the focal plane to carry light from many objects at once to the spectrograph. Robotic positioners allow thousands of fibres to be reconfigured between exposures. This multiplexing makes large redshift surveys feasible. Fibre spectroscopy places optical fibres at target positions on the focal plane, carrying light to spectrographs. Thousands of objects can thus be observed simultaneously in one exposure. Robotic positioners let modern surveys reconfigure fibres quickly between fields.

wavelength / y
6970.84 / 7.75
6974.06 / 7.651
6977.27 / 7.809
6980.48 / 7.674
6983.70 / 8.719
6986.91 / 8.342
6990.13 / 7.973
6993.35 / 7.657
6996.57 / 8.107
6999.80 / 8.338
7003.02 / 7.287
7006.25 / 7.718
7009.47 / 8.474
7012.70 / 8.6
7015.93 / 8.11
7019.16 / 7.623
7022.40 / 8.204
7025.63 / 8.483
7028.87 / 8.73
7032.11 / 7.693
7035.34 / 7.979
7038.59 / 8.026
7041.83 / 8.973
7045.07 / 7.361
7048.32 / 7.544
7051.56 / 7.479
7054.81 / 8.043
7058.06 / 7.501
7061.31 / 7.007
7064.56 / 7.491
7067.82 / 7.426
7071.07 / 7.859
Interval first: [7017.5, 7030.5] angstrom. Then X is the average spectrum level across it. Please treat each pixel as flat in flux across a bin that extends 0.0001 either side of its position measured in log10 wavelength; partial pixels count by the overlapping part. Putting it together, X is 8.26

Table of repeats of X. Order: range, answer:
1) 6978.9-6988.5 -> 8.25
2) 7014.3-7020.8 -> 7.86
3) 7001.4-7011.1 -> 7.83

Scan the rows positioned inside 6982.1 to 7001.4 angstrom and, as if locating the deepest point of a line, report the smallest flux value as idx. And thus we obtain 7.657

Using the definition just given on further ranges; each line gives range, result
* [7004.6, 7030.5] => 7.623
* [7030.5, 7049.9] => 7.361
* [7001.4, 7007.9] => 7.287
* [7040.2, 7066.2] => 7.007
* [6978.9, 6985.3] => 7.674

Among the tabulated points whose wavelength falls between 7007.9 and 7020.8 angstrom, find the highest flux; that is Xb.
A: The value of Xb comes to 8.6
